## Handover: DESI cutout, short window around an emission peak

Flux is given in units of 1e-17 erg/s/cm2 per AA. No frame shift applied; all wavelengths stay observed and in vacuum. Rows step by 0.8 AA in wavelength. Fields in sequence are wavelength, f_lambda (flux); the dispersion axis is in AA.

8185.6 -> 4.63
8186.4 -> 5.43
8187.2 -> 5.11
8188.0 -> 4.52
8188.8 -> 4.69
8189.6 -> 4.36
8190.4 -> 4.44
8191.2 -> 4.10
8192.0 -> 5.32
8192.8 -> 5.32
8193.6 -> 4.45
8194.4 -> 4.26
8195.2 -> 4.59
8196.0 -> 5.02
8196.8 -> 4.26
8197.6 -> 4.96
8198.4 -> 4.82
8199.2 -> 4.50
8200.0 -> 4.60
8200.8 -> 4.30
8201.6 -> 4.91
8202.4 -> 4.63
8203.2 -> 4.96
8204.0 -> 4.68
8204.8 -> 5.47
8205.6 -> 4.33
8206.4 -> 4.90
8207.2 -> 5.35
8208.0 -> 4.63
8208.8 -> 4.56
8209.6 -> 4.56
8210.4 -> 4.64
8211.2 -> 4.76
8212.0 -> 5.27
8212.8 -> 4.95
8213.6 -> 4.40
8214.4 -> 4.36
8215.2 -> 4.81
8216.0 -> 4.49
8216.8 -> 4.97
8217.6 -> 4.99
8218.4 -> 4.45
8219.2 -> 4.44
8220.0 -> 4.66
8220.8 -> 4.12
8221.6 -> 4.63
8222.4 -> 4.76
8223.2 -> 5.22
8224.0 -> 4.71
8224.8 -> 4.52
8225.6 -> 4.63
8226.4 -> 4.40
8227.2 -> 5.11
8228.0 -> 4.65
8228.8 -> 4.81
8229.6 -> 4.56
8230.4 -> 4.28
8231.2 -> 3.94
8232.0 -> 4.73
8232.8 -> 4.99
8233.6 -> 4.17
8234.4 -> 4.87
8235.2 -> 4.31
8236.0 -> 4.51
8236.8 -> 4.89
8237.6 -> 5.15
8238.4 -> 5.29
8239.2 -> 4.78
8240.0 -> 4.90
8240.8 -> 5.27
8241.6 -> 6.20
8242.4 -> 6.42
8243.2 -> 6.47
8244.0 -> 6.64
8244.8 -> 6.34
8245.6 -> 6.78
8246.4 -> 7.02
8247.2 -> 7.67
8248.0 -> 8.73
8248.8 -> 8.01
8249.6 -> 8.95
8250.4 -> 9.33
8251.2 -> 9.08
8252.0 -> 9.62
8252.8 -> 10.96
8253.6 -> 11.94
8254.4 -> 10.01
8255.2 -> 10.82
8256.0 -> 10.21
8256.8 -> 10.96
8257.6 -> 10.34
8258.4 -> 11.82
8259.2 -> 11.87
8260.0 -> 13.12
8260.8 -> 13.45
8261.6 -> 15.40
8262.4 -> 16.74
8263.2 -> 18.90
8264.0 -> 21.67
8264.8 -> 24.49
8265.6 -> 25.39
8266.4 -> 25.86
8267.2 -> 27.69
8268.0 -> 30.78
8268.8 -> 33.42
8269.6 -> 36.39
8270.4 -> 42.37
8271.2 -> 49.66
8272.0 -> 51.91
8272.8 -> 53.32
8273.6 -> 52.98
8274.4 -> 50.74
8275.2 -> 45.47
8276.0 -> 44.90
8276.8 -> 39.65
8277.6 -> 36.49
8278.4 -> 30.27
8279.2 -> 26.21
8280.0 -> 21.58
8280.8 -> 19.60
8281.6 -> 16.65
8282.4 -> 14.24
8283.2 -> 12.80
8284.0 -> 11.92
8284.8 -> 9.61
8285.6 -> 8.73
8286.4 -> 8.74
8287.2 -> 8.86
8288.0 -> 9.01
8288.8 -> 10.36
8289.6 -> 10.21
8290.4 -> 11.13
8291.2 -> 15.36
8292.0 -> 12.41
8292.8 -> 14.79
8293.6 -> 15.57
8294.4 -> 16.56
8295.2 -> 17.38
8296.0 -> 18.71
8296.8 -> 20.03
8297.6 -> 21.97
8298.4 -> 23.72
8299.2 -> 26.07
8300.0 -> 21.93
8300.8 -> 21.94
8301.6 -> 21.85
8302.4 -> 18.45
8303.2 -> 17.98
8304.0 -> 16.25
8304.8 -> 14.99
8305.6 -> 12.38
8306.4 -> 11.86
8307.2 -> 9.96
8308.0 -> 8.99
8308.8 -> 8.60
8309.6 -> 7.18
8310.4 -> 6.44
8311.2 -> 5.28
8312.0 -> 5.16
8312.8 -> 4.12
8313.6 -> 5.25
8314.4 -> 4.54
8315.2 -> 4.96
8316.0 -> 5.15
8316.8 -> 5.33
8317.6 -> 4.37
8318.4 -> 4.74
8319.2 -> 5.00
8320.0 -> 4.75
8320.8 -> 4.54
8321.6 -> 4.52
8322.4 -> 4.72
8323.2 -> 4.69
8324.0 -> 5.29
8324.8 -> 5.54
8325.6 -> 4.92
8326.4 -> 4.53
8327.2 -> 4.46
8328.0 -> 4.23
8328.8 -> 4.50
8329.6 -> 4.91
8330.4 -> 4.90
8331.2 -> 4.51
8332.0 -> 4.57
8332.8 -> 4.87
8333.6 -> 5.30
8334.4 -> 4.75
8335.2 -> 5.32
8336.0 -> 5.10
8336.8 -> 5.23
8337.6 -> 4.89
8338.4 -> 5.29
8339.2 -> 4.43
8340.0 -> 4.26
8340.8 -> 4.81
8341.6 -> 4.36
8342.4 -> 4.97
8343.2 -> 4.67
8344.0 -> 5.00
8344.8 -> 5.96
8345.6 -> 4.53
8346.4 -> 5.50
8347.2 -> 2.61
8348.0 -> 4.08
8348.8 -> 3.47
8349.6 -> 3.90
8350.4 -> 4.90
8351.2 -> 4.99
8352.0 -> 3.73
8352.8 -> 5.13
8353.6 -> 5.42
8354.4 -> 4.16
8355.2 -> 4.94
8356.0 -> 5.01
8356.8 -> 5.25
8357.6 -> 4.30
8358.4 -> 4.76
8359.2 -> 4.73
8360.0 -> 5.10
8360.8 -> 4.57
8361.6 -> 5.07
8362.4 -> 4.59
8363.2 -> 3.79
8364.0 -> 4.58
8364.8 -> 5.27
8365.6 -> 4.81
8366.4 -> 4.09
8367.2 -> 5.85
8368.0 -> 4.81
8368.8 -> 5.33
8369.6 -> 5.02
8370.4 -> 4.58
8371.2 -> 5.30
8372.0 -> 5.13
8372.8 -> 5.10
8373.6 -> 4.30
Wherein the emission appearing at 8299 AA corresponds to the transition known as [N II] 6583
